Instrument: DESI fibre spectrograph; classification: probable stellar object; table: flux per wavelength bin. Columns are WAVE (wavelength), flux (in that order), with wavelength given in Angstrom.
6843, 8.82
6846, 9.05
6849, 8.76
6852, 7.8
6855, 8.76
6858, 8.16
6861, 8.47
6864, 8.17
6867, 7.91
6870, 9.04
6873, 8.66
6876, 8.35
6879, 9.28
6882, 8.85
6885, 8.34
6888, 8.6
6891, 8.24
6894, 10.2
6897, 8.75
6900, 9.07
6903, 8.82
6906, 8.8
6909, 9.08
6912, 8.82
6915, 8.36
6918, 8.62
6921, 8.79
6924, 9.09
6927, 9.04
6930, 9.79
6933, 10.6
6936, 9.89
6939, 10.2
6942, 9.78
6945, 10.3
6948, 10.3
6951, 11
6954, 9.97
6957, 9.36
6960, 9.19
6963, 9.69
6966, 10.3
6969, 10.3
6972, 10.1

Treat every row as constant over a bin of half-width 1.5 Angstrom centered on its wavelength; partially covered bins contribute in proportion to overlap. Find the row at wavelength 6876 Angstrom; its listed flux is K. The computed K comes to 8.35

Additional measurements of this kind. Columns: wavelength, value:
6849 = 8.76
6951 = 11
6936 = 9.89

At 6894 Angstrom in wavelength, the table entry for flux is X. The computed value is 10.2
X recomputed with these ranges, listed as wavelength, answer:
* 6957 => 9.36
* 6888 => 8.6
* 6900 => 9.07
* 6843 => 8.82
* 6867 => 7.91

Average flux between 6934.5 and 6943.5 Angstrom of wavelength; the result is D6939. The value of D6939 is 9.96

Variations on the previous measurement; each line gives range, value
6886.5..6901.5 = 8.97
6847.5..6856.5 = 8.44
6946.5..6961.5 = 9.96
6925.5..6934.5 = 9.81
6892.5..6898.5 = 9.47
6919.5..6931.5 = 9.18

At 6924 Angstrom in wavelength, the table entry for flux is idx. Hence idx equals 9.09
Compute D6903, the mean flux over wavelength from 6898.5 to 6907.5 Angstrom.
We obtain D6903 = 8.9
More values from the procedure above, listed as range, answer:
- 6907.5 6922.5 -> 8.73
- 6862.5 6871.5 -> 8.37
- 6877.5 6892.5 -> 8.66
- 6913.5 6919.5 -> 8.49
